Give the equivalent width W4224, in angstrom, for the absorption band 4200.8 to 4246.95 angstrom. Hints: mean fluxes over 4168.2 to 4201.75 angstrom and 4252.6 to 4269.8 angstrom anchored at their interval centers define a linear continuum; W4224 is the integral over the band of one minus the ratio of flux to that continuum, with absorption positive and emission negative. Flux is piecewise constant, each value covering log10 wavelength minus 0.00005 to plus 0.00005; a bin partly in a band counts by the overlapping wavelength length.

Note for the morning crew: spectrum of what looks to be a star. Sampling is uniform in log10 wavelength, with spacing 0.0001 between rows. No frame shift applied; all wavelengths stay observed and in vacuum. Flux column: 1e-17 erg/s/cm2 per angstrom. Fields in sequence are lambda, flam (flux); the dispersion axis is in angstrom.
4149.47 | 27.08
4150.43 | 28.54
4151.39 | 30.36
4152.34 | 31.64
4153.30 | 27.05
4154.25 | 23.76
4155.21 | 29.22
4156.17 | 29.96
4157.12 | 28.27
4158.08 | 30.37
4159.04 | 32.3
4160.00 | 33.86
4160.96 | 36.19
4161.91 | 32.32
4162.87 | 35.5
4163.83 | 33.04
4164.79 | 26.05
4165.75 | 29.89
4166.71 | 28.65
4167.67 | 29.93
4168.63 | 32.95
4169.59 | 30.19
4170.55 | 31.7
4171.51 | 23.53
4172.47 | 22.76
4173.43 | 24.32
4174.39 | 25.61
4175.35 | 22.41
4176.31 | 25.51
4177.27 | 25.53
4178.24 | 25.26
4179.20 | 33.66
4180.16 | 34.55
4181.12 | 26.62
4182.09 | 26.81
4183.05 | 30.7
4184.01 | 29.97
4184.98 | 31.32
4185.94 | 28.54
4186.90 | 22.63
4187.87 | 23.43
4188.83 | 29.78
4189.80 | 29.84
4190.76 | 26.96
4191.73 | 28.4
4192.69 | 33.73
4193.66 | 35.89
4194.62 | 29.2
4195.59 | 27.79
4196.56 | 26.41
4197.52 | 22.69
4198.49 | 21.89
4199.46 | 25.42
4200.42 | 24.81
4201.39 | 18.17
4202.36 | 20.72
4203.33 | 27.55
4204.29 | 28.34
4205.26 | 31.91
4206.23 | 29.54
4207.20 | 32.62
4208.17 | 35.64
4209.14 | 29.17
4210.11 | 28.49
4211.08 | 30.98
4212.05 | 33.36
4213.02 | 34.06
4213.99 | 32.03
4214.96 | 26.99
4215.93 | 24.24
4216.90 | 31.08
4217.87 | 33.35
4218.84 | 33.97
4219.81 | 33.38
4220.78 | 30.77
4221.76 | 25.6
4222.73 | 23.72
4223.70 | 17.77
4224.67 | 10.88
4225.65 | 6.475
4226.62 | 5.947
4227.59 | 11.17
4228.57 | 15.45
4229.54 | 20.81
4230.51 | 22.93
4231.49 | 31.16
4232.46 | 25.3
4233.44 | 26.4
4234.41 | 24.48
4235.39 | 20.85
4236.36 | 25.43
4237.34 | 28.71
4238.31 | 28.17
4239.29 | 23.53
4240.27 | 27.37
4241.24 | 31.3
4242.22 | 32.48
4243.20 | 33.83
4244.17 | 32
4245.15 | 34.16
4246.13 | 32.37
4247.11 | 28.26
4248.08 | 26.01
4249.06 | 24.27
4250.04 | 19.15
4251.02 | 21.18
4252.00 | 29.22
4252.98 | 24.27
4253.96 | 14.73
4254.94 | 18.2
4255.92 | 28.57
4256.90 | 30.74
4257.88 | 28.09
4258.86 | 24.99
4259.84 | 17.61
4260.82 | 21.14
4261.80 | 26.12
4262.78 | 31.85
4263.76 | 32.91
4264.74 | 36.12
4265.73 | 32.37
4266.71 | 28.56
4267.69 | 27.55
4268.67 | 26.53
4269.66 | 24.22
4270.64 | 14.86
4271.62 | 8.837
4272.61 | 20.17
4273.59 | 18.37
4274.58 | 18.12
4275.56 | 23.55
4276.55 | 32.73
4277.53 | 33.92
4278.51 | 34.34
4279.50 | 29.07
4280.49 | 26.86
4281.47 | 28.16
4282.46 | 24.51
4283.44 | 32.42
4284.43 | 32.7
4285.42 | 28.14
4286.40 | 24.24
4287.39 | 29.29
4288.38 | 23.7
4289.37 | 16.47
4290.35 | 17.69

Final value 0.7 angstrom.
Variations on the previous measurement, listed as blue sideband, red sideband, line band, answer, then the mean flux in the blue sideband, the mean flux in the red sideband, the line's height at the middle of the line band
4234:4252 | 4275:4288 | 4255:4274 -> 2.18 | 27.5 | 29.1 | 28.4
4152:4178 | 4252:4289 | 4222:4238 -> 4.15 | 28.9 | 25.9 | 27.1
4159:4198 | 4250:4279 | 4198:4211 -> 0.16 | 28.9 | 25.1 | 27.7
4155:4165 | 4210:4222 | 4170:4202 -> 4.28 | 31.8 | 30.8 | 31.3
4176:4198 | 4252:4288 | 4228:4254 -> 0.63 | 28.5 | 26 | 26.9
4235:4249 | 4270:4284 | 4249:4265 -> 1.12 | 28.8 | 24.7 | 27.1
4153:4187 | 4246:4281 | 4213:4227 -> 1.34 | 29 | 25.4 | 27.1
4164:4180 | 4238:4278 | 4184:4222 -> -2.43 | 27.6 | 26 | 27.1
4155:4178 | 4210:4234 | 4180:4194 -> -0.84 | 29.1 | 24.6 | 27.4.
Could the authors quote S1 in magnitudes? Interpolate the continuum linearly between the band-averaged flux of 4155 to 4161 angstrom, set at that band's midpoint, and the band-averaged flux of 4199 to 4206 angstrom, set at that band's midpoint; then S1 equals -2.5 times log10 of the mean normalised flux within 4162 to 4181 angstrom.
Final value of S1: 0.035 mag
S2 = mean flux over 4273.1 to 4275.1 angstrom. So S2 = 18.3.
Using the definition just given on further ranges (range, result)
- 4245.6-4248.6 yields 28.9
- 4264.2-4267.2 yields 32.3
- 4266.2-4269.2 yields 27.6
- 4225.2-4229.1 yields 9.93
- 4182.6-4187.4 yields 28.6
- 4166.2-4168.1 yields 29.3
